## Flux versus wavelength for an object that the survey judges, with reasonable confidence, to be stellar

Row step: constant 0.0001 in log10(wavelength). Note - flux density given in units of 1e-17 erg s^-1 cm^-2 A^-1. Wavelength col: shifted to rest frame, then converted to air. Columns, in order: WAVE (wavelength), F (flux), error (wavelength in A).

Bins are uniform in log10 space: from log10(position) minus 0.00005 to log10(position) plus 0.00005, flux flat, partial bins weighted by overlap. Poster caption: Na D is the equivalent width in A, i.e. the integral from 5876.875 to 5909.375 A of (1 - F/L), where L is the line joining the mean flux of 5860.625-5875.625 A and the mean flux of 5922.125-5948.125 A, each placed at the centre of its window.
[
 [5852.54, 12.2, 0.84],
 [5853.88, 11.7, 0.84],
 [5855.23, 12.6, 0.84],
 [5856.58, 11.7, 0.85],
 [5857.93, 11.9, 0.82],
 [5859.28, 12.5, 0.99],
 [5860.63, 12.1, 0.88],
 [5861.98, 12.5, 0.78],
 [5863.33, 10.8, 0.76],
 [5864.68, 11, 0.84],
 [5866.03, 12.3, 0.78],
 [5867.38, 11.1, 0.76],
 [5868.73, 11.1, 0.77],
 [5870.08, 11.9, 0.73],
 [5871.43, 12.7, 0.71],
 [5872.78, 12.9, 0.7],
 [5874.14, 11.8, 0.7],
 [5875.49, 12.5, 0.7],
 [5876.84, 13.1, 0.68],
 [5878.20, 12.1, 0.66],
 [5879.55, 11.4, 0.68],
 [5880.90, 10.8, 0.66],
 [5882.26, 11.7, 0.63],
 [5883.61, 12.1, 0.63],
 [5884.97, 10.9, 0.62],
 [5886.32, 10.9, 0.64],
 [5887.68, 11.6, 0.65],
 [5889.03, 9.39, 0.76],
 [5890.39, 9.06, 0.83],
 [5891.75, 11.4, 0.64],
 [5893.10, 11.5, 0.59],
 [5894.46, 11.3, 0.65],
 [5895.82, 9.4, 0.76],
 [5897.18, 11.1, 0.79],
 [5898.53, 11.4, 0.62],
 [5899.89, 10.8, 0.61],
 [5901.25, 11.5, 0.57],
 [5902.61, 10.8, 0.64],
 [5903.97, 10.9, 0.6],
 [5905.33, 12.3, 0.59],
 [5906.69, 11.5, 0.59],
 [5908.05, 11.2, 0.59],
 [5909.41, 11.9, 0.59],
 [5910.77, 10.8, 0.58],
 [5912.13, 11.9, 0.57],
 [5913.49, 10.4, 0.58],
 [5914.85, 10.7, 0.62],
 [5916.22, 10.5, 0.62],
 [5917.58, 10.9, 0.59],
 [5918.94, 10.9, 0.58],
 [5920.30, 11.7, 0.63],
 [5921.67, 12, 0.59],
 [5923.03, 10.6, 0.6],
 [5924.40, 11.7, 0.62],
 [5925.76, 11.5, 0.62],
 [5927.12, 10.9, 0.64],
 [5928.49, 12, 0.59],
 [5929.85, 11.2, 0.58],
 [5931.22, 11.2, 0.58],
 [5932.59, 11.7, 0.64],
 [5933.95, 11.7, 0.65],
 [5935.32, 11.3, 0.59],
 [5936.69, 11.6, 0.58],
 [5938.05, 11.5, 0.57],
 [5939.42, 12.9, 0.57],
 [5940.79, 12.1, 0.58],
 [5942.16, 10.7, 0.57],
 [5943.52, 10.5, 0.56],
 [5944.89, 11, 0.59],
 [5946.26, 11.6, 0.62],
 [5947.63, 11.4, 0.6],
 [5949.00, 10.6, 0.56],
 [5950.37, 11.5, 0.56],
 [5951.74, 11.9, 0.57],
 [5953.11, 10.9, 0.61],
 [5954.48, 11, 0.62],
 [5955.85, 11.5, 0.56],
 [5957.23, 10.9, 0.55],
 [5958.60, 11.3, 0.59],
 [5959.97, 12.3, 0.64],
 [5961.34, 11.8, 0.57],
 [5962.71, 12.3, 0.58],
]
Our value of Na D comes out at 1.5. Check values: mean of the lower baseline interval 11.9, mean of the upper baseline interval 11.4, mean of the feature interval 11.1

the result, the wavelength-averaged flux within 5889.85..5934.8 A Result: 11.2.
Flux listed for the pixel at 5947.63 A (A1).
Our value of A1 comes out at 11.4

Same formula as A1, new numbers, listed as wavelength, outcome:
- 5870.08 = 11.9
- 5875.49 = 12.5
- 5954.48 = 11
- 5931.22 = 11.2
